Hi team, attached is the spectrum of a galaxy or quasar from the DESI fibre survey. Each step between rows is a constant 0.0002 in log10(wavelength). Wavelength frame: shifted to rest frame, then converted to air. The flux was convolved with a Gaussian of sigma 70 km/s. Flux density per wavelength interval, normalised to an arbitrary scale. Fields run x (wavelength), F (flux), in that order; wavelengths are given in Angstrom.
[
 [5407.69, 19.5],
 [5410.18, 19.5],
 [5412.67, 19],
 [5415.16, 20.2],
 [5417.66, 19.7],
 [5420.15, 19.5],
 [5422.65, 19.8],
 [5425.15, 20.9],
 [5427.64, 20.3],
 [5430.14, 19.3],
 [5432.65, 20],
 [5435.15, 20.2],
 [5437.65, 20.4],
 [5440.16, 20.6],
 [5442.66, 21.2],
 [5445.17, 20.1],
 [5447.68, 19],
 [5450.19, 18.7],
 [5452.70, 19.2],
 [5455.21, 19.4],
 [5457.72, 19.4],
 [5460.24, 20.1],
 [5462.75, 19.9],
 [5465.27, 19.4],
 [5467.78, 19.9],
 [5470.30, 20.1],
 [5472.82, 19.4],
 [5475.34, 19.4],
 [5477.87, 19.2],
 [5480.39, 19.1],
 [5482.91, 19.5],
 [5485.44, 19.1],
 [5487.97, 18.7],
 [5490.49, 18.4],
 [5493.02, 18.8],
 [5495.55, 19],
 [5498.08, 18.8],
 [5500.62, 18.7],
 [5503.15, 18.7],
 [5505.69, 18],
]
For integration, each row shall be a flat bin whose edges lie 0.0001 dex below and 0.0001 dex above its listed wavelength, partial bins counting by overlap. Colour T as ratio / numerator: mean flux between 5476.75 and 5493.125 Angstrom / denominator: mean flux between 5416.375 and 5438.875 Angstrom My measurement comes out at 0.95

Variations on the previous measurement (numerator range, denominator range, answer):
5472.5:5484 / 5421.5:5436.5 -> 0.96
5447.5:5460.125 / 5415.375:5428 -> 0.96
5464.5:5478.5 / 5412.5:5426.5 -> 0.98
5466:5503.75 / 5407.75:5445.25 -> 0.96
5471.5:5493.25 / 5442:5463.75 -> 0.97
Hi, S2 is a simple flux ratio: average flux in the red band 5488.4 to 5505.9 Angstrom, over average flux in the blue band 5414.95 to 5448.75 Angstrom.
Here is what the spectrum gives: 0.9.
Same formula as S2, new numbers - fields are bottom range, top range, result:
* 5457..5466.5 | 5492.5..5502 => 0.95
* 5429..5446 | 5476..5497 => 0.94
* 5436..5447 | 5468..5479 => 0.95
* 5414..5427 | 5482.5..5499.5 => 0.94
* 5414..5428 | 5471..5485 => 0.96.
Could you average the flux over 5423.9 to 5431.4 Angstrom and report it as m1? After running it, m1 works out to 20.2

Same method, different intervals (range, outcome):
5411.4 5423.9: 19.6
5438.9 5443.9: 20.9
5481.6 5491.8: 18.9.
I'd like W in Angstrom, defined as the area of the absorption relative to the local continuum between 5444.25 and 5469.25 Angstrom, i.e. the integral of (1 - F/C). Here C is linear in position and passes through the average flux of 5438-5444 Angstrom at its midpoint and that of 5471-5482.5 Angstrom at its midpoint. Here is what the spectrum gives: 0.8 Angstrom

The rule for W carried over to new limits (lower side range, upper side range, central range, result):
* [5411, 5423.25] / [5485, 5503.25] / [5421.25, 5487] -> -1.8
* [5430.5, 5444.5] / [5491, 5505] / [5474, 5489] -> 0.0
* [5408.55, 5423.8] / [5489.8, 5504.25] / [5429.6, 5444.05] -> -0.7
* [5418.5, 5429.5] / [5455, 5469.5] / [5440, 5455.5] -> 0.1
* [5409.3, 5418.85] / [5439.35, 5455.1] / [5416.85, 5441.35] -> -0.5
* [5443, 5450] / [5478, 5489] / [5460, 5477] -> -0.3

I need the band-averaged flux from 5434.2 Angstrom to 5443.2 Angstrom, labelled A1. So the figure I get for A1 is 20.6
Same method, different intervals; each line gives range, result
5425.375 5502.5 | 19.5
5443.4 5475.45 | 19.6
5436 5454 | 19.9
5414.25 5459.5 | 19.9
